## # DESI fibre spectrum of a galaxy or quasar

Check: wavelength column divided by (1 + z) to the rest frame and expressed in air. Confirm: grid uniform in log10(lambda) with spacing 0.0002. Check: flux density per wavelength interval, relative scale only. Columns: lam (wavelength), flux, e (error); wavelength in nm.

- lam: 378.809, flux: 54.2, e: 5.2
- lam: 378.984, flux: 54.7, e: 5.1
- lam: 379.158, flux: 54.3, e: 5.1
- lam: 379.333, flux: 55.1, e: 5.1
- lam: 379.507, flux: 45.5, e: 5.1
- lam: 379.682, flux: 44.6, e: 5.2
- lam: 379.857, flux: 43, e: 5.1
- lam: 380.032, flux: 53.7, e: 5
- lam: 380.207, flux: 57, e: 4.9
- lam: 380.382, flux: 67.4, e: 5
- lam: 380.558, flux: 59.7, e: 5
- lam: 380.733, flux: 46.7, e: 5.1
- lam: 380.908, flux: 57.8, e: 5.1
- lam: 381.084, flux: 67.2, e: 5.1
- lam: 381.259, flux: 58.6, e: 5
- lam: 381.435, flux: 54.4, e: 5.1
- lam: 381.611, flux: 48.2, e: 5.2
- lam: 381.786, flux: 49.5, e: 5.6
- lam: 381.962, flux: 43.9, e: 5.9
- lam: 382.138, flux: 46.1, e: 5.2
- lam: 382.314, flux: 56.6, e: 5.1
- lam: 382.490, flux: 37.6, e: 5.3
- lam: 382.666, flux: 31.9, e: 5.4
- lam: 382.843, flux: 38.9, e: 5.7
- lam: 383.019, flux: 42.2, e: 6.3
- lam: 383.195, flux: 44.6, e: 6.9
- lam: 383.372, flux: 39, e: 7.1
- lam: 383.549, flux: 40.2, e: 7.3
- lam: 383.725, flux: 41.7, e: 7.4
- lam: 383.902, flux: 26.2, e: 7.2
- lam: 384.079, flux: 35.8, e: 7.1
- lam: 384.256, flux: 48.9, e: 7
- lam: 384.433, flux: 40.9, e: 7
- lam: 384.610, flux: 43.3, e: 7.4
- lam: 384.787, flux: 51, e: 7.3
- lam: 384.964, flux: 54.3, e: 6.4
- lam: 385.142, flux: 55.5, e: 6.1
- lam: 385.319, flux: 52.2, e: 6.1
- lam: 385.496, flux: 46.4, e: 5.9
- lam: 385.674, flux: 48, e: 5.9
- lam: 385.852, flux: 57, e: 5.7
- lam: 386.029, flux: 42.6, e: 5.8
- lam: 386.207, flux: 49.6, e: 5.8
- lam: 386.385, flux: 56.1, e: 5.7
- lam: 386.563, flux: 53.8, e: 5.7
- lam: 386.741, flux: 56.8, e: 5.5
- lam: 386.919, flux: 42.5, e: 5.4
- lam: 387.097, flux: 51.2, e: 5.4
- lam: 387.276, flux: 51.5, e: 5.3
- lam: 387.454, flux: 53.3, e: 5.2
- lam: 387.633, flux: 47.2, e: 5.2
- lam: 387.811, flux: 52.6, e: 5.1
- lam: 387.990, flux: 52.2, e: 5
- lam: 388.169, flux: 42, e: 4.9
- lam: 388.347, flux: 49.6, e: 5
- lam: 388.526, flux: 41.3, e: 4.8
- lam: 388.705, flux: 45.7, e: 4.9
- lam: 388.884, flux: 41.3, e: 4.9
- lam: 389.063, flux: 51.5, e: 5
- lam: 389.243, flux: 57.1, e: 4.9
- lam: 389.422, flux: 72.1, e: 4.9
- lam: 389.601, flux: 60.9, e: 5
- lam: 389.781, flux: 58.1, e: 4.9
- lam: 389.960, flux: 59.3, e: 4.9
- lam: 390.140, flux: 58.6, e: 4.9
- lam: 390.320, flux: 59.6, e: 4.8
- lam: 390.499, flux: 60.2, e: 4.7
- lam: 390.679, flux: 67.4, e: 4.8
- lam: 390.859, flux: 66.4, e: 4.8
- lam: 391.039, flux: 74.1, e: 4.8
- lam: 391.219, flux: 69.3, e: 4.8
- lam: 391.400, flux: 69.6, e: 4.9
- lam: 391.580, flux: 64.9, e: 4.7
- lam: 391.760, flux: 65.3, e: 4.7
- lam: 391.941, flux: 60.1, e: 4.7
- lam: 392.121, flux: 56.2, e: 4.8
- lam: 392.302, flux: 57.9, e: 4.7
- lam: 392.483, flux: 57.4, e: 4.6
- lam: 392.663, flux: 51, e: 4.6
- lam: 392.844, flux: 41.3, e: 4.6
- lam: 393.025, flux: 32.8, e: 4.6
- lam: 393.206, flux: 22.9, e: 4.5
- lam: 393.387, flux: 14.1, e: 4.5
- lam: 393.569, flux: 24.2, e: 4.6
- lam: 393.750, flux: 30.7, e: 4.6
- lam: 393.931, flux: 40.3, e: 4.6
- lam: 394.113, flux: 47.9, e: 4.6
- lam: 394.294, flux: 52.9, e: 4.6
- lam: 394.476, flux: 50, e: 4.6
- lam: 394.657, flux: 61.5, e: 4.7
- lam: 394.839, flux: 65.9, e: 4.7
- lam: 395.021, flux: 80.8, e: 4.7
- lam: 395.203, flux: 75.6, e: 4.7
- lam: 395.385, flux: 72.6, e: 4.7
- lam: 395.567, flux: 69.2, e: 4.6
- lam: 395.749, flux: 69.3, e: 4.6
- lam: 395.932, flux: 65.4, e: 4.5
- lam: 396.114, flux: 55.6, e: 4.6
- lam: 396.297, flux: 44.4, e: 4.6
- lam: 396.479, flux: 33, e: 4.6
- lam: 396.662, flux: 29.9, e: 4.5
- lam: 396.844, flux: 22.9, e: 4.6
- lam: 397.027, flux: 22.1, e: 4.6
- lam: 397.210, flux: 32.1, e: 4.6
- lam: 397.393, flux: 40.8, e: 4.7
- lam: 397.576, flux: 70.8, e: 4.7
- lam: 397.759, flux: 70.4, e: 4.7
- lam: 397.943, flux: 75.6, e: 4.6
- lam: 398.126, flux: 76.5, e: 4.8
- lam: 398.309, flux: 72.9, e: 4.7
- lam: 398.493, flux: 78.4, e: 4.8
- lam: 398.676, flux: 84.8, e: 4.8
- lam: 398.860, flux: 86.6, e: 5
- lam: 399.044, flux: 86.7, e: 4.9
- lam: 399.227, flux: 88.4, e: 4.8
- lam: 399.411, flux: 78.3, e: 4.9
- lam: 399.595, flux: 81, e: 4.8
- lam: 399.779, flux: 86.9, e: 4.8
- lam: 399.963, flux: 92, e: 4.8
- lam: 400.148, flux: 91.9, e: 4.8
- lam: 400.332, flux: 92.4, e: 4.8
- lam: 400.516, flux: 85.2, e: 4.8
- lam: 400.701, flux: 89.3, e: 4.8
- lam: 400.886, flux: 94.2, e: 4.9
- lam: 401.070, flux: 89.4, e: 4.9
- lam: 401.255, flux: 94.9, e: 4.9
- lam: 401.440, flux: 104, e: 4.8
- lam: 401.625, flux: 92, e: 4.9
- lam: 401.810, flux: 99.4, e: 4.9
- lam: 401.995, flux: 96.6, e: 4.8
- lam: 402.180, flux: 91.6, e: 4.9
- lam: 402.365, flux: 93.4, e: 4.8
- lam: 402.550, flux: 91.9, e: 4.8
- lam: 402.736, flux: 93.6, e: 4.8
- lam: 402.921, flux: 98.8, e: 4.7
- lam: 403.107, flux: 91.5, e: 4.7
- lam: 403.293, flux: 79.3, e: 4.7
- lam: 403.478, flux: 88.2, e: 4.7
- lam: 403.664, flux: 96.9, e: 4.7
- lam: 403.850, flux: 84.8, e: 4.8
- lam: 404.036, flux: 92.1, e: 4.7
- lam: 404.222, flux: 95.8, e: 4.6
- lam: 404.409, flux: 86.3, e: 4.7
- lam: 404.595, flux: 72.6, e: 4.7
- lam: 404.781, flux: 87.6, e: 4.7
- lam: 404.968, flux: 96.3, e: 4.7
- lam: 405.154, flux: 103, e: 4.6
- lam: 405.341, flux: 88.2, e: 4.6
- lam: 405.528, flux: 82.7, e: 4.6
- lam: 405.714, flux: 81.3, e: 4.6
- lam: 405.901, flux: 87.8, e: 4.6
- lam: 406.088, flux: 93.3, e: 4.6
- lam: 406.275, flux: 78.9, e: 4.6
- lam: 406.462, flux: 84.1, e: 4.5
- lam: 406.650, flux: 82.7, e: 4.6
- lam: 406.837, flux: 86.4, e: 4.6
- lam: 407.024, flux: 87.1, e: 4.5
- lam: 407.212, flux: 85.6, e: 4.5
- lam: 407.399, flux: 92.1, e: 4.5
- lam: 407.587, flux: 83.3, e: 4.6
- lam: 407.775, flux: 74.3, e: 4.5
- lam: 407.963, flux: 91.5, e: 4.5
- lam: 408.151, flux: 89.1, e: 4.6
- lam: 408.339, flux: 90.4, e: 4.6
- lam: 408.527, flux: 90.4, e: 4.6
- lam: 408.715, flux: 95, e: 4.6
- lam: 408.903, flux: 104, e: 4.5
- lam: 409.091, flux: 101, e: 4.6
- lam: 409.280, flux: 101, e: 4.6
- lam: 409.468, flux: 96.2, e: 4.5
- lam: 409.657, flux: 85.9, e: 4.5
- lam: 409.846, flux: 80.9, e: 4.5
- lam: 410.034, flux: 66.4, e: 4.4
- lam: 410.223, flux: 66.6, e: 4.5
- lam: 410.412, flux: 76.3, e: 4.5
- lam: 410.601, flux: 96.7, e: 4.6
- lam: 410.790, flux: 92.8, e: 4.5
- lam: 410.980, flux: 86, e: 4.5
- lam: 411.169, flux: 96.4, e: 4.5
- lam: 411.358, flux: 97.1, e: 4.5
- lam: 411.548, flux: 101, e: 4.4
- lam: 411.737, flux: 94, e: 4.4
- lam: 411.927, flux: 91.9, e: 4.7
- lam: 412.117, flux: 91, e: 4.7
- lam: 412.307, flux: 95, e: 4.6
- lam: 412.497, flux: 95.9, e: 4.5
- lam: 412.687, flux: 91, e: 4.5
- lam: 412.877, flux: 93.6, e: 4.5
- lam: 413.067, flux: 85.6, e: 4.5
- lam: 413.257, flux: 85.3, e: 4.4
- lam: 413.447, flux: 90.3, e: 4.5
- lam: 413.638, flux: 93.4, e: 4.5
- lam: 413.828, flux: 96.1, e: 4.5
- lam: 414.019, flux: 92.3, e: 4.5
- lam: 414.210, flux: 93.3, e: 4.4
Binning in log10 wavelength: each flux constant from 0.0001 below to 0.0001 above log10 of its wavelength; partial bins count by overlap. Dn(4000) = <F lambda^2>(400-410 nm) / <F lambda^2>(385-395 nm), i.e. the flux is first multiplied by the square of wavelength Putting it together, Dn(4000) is 1.86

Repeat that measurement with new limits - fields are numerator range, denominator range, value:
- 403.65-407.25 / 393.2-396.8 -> 1.82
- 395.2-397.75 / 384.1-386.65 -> 1.07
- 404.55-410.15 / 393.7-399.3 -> 1.55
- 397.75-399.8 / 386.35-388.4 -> 1.69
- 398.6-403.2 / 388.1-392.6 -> 1.64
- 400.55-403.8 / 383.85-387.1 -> 2.10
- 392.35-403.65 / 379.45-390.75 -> 1.48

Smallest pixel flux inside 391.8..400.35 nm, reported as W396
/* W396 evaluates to 14.1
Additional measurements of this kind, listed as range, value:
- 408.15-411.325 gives 66.4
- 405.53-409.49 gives 74.3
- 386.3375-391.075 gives 41.3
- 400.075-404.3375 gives 79.3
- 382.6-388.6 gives 26.2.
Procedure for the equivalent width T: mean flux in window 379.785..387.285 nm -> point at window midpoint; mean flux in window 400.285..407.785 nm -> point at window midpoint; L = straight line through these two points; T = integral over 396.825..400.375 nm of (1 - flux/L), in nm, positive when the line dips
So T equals 0.31 nm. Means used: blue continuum 48.6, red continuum 89.6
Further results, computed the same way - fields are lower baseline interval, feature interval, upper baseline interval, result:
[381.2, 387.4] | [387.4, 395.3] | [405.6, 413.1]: 0.630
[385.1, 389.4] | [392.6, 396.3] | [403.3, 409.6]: 0.807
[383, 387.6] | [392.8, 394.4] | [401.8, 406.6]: 0.774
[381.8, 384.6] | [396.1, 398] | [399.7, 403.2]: 0.861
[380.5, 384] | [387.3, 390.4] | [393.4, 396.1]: -0.082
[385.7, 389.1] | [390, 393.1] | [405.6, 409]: -0.140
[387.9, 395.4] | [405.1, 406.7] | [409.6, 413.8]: -0.157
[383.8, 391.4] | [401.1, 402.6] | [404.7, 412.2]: -0.347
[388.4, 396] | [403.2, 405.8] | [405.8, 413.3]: -0.291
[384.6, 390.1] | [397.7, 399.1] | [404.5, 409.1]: -0.127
